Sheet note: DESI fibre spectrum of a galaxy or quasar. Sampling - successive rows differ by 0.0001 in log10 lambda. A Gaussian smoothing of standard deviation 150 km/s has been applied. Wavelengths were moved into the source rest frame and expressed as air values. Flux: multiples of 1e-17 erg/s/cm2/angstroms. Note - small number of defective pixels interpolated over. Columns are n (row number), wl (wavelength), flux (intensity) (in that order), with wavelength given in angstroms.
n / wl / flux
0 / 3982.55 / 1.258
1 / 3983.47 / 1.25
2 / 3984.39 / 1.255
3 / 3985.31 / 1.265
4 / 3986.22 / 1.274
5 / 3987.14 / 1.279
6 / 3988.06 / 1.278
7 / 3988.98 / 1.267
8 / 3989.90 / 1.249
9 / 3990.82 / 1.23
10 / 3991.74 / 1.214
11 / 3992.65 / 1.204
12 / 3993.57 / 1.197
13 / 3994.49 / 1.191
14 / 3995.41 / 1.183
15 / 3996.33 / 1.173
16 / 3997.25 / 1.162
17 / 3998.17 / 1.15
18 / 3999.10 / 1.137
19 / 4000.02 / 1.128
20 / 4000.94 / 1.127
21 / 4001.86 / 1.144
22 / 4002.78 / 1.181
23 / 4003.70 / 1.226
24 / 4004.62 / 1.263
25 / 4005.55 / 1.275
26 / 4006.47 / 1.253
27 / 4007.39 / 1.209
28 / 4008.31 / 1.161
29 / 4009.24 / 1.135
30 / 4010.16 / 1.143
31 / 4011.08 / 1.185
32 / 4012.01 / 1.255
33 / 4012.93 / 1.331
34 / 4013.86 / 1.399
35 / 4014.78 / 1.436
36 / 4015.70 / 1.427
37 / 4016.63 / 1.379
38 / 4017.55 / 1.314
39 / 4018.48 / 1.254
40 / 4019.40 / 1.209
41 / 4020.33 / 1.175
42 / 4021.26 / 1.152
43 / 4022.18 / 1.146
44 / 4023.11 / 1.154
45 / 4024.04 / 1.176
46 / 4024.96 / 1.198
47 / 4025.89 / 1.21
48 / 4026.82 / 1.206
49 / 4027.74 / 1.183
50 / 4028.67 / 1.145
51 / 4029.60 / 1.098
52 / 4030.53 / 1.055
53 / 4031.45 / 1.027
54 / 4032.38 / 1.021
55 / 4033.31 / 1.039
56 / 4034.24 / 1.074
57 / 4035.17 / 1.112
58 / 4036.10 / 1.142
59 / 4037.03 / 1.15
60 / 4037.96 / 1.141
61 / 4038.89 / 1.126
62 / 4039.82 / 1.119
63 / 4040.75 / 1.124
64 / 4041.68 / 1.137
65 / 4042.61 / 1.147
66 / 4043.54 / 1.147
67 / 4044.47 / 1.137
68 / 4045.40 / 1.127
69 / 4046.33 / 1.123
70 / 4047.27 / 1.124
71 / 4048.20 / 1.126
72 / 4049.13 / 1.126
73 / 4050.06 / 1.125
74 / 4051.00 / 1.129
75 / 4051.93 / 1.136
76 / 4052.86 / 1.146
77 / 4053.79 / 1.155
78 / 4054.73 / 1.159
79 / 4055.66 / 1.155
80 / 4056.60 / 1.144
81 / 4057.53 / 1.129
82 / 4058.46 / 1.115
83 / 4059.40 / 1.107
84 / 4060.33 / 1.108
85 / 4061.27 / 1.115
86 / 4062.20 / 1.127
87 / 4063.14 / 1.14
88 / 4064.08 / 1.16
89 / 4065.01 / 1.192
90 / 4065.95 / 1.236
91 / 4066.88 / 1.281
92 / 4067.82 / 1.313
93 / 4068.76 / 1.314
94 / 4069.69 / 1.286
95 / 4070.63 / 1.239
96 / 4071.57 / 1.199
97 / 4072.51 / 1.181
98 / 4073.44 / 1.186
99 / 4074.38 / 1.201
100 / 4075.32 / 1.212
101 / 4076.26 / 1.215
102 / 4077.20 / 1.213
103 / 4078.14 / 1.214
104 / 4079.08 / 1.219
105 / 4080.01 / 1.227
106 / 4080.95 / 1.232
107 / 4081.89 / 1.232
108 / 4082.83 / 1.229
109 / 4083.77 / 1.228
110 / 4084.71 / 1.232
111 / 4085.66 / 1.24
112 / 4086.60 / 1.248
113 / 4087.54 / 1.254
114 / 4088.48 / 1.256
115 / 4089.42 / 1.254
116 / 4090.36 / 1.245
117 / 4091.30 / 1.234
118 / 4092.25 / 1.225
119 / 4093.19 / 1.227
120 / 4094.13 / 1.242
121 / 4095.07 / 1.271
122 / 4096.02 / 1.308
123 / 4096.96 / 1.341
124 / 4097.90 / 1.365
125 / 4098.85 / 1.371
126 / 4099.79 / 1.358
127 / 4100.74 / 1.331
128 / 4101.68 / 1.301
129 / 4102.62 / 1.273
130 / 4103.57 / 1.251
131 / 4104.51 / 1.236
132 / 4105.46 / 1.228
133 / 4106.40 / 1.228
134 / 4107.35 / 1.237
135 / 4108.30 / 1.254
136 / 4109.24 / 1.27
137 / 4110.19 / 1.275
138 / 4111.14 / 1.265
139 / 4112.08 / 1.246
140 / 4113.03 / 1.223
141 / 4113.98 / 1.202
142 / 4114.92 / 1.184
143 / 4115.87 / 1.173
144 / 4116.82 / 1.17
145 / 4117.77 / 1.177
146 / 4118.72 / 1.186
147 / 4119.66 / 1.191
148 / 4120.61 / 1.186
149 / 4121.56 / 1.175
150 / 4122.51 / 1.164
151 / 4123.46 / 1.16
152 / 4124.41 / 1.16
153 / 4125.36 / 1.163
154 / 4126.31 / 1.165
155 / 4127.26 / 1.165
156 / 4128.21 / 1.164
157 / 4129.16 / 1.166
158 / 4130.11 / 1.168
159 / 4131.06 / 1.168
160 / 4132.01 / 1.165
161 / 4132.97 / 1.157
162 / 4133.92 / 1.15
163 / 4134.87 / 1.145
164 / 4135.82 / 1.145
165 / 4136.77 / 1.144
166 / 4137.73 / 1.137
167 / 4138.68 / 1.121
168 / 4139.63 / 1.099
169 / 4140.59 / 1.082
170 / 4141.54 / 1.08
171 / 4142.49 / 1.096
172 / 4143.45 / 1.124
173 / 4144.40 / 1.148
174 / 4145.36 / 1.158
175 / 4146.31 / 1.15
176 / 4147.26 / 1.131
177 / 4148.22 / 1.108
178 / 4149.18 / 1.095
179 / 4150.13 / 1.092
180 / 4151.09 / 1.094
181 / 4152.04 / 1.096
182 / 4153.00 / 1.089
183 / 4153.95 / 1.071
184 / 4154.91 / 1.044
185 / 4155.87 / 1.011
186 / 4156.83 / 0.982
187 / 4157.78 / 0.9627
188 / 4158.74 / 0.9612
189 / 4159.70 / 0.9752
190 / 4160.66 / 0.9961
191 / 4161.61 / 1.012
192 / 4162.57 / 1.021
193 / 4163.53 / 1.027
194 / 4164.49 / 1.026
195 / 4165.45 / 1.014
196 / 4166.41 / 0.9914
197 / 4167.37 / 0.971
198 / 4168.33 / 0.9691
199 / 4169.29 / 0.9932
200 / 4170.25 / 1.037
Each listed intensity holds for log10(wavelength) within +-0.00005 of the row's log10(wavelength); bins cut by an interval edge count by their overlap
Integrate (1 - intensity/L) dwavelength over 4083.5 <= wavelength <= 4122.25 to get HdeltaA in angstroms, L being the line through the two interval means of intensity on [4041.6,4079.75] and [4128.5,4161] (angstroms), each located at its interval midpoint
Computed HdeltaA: -3.83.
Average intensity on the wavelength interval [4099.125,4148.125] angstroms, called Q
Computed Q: 1.19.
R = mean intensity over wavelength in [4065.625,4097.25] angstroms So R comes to 1.24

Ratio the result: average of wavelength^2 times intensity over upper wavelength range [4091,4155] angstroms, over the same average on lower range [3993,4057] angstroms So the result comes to 1.06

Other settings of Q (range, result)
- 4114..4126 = 1.18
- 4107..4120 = 1.22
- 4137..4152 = 1.11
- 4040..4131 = 1.21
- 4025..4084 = 1.16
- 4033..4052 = 1.12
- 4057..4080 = 1.2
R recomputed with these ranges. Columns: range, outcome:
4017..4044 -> 1.14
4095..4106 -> 1.3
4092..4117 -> 1.26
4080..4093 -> 1.24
